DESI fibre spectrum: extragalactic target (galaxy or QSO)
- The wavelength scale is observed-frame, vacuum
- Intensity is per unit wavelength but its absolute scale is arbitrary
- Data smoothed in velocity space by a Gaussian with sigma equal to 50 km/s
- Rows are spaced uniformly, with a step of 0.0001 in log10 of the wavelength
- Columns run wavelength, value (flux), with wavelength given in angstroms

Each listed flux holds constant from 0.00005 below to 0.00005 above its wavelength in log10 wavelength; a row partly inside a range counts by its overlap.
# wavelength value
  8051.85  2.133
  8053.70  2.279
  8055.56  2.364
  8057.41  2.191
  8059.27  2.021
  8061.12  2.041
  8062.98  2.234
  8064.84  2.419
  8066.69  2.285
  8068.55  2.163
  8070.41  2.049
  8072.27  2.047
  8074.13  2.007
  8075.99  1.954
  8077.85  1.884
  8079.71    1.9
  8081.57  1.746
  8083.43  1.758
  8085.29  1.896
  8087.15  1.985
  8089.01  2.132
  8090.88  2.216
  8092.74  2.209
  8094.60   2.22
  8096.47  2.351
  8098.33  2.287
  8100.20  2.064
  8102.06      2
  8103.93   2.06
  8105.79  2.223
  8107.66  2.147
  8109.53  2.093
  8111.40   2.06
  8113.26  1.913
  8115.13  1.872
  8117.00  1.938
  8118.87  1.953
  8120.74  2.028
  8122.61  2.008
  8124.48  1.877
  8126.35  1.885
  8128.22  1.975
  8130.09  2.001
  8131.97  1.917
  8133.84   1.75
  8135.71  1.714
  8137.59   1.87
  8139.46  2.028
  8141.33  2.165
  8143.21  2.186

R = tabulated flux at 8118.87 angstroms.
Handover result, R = 1.953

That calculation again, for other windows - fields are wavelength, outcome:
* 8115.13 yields 1.872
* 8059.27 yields 2.021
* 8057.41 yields 2.191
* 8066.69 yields 2.285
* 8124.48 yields 1.877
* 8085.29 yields 1.896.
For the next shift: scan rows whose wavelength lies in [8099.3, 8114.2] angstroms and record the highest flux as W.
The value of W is 2.223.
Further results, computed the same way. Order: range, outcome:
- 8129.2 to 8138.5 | 2.001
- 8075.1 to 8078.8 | 1.954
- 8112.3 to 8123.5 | 2.028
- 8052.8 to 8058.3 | 2.364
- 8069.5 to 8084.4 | 2.049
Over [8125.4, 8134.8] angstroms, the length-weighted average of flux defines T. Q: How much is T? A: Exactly 1.91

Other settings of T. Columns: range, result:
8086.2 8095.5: 2.15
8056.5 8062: 2.08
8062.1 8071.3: 2.23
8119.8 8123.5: 2.02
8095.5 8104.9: 2.15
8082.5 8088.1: 1.88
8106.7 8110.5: 2.12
